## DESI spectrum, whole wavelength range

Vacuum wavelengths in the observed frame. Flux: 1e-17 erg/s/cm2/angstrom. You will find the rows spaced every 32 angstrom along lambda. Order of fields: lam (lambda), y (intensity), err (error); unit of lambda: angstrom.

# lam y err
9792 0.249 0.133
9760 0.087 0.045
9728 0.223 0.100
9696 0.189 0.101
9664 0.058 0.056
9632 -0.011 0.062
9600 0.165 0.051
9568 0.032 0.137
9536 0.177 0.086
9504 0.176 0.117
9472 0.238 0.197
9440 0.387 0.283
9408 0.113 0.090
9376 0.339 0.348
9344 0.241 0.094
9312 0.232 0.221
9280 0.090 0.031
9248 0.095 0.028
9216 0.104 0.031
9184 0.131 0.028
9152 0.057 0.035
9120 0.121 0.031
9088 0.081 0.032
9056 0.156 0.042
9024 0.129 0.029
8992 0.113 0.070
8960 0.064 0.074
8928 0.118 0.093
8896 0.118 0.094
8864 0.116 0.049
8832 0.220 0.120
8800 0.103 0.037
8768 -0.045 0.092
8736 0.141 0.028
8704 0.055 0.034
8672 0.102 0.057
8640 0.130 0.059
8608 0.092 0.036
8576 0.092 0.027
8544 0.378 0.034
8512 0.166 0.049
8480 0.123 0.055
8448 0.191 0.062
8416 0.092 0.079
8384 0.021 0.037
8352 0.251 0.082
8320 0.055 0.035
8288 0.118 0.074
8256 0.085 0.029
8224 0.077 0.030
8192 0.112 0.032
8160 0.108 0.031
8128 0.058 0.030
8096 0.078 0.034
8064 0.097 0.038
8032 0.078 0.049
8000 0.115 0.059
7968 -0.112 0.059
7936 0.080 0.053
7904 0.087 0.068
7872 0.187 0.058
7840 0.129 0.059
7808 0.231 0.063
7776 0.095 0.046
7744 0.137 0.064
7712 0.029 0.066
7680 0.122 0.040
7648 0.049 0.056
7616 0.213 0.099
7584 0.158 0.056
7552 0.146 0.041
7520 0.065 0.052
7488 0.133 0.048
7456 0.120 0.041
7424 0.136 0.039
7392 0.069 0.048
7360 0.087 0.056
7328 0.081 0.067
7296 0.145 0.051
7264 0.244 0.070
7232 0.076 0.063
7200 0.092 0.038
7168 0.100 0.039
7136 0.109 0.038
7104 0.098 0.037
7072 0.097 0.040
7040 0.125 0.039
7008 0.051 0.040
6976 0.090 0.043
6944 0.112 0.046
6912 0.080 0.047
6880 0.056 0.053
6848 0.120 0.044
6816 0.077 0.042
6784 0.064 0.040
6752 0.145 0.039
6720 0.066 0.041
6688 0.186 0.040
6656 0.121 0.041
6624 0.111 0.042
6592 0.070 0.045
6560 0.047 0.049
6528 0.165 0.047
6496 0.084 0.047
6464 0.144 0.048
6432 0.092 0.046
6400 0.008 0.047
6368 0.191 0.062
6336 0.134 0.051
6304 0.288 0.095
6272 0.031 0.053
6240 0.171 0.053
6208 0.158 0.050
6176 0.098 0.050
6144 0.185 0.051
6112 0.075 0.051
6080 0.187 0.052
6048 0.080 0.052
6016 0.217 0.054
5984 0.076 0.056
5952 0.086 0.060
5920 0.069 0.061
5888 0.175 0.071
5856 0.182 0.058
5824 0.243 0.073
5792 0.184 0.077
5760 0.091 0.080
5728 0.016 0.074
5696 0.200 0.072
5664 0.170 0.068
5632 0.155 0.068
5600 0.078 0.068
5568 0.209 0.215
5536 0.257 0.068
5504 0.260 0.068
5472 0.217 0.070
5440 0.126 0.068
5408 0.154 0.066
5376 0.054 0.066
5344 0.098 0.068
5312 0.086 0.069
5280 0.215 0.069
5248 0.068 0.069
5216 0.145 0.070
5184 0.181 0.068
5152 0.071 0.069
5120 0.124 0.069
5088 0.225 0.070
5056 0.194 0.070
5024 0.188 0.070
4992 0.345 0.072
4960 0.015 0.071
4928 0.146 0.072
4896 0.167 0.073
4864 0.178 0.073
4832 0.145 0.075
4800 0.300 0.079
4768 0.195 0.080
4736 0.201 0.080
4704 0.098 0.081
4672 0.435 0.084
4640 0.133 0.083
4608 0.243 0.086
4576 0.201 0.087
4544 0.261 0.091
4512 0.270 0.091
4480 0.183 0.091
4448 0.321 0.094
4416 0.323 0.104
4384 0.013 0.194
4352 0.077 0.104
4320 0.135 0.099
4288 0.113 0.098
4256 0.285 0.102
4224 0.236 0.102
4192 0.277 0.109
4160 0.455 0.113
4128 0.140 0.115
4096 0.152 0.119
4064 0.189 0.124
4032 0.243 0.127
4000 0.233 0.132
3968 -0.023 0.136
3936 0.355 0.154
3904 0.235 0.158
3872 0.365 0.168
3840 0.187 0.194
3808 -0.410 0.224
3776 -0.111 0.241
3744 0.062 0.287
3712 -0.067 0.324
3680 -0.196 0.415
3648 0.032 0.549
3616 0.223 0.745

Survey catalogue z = 1.29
